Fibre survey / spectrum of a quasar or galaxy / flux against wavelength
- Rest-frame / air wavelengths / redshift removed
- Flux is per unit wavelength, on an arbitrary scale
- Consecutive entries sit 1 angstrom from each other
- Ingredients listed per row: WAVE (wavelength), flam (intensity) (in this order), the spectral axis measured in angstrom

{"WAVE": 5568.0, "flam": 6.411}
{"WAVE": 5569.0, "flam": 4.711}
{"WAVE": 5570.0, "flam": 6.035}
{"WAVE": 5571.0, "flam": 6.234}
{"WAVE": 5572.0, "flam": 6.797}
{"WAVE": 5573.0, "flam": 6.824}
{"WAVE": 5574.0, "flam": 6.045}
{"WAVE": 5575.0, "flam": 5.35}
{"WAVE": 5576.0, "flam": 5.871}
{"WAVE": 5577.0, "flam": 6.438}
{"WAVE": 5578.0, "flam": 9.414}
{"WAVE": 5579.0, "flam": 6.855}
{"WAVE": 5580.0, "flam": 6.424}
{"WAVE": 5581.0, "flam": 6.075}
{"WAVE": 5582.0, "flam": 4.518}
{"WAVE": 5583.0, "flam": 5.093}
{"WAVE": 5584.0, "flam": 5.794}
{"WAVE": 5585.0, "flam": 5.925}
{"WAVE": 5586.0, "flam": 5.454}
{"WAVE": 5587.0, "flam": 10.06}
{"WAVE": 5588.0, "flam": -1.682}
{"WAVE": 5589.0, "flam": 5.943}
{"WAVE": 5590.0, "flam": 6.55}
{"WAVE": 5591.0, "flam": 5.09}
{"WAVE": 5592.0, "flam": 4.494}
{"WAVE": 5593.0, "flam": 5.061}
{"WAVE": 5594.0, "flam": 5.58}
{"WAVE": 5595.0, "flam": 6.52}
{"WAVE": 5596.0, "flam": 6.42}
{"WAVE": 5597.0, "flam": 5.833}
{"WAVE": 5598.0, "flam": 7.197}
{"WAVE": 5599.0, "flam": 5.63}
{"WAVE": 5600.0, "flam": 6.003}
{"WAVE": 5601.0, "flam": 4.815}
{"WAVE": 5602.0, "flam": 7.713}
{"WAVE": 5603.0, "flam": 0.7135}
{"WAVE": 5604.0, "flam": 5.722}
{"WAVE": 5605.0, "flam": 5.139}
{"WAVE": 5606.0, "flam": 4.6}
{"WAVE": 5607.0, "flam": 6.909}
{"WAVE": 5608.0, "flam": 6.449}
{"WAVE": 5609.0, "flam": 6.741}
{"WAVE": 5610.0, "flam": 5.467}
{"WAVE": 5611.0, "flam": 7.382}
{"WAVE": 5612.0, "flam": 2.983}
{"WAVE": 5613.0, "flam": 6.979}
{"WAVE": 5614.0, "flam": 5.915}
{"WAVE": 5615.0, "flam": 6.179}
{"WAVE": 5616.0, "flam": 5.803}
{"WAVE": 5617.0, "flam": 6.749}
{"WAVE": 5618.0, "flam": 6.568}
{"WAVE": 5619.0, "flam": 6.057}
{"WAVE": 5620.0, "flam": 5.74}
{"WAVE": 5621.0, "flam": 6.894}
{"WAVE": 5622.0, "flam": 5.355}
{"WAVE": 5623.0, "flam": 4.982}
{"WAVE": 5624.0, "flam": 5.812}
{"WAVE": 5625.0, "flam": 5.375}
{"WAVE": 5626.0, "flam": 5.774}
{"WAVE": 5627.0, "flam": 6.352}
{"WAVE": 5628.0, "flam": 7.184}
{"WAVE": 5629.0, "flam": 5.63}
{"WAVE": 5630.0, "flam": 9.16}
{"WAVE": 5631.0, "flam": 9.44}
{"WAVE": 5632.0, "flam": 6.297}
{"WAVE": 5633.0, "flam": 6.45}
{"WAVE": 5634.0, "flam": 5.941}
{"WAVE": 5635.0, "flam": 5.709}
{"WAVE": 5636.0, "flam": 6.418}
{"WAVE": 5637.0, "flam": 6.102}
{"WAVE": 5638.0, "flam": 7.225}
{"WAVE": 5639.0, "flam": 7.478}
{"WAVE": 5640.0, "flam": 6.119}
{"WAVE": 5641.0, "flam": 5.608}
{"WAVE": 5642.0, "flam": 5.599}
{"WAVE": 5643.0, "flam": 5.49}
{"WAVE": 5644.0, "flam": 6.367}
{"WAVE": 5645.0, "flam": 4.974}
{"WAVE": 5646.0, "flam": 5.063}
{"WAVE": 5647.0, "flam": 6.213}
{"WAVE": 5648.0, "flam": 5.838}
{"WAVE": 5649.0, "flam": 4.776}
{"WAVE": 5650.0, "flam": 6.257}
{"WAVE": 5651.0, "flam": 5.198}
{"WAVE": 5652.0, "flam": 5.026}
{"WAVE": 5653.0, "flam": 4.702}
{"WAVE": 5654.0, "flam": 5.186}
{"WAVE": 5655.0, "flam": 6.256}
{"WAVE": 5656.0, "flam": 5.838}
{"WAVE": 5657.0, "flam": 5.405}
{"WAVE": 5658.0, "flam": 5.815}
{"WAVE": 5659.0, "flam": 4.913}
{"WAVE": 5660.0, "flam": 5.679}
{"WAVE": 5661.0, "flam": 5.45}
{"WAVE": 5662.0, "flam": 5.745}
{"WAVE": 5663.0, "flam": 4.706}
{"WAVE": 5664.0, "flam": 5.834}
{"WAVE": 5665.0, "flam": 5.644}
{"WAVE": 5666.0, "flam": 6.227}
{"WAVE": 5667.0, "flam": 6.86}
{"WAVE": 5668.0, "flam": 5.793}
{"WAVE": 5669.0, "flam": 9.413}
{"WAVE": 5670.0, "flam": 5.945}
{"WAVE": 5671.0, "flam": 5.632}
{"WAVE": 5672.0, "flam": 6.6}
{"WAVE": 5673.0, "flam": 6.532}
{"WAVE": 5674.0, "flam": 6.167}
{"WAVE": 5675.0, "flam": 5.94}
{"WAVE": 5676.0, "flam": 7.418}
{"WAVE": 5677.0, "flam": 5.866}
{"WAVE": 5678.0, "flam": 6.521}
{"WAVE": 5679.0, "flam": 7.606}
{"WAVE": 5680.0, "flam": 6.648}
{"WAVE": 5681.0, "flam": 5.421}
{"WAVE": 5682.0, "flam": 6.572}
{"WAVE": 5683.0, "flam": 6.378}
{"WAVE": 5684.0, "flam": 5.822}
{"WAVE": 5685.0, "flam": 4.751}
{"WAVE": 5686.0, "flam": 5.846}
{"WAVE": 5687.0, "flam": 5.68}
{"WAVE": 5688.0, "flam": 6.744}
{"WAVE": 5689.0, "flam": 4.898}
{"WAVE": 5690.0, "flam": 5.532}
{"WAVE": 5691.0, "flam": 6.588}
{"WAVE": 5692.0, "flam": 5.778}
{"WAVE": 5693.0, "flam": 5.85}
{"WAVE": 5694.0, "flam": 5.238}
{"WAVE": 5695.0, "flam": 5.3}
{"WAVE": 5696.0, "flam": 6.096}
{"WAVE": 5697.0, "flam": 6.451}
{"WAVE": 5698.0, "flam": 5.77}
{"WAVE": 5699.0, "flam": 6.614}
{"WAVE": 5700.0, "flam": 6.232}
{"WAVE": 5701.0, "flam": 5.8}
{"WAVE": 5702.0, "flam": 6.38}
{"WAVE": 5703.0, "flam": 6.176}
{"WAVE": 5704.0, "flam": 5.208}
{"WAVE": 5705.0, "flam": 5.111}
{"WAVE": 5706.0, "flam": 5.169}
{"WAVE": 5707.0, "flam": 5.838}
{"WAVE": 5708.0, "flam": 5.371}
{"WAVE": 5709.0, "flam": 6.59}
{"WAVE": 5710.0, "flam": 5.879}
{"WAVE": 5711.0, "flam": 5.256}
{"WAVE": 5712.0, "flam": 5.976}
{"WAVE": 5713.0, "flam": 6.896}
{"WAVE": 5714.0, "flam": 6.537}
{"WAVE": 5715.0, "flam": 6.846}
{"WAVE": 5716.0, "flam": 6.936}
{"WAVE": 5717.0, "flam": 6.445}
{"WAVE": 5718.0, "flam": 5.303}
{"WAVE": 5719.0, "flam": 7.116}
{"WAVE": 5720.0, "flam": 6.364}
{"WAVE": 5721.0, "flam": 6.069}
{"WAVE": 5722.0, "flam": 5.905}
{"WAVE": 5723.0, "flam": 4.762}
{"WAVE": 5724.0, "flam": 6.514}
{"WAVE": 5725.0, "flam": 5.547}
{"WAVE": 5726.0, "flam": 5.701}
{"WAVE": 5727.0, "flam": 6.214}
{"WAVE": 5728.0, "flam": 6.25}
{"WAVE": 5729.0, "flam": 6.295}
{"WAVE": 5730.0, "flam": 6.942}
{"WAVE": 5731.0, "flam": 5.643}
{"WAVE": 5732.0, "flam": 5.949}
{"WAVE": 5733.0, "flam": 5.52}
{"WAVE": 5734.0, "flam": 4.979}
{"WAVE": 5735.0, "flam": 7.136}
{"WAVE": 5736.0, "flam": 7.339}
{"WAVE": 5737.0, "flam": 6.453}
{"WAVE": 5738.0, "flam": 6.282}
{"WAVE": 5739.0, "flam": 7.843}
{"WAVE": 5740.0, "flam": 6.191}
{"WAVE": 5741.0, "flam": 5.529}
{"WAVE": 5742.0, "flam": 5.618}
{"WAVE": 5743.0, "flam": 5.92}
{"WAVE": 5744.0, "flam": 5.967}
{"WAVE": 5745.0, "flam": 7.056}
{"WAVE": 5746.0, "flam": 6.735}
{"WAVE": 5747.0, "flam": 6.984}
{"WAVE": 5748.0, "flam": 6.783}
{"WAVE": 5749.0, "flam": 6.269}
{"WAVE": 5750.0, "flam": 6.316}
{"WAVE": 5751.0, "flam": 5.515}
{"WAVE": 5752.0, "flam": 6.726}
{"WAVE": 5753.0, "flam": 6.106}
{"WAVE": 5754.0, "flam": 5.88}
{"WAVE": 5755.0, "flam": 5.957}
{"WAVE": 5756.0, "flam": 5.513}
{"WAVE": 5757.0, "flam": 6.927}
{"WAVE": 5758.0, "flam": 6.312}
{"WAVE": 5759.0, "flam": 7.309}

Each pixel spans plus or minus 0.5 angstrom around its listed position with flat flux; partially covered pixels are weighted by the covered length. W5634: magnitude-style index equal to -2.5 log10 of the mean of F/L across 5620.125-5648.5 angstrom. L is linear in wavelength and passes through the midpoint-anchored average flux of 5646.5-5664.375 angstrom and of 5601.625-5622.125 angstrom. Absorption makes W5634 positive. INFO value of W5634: -0.11 mag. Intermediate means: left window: 5.81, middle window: 6.24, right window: 5.49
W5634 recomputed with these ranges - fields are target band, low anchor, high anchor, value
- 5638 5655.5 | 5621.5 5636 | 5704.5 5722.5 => 0.113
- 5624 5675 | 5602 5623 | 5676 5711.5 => -0.042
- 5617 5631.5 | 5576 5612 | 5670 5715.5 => -0.111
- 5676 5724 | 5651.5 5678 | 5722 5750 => 0.013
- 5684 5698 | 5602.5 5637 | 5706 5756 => 0.069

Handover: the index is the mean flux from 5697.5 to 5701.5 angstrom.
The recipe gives 6.1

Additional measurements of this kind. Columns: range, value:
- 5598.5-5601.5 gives 5.48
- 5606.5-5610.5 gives 6.39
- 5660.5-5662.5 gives 5.6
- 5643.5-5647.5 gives 5.65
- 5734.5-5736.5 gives 7.24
